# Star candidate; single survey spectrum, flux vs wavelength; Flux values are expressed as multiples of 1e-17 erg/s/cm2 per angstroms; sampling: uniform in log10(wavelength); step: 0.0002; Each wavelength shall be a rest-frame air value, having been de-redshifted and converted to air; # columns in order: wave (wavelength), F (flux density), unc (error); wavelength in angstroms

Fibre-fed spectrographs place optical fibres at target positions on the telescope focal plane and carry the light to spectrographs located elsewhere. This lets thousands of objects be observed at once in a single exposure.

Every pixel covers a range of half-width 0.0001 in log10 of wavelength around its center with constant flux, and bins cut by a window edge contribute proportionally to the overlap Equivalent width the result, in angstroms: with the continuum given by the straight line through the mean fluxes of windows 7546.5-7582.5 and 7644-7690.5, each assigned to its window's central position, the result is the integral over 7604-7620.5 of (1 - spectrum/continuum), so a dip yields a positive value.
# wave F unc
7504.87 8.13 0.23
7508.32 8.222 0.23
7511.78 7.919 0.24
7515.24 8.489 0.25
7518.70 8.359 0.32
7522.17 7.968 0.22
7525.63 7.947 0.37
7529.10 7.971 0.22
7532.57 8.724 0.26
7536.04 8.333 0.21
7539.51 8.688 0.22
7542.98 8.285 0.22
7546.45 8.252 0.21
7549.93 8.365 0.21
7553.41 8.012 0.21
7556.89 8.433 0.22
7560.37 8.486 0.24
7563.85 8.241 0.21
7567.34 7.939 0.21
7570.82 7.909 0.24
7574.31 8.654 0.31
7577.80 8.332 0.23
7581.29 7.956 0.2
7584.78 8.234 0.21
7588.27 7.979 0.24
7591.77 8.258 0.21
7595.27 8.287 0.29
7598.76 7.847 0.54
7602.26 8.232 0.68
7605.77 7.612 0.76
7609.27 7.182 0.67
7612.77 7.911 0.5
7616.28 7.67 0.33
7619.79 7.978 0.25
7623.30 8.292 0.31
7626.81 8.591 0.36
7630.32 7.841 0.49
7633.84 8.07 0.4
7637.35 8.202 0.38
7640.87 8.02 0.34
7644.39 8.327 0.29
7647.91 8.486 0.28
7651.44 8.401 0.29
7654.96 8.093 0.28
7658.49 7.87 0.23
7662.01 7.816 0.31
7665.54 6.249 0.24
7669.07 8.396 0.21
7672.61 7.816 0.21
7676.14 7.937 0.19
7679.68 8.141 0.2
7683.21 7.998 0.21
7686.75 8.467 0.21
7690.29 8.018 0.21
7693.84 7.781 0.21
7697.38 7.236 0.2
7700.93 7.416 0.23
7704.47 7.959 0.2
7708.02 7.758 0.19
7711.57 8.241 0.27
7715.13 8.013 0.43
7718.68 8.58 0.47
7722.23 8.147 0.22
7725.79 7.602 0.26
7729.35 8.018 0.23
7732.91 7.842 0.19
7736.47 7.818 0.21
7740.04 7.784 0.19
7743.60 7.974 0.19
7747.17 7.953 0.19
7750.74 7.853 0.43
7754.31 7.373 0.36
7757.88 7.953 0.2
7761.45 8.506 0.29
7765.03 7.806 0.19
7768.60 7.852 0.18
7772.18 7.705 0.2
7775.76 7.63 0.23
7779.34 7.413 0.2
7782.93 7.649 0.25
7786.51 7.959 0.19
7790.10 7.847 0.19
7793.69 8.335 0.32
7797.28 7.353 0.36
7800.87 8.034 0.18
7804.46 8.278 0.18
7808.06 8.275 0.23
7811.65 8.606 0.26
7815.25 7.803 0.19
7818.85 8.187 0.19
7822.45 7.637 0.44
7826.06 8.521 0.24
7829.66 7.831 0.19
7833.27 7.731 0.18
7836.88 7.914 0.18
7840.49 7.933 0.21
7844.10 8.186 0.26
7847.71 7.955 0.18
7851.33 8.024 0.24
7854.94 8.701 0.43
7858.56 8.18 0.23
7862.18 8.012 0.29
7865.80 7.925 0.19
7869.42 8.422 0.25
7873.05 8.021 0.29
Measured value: 1.0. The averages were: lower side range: 8.24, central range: 7.65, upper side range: 7.99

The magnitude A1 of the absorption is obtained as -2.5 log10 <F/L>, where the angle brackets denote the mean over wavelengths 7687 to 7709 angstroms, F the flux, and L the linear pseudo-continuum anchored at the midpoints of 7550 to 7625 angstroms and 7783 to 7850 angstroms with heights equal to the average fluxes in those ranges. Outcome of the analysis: 0.04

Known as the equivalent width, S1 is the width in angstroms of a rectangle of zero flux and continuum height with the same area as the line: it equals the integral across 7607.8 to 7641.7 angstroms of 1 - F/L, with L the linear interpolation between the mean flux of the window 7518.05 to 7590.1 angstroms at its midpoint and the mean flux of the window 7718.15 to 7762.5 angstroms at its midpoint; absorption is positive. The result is 0.6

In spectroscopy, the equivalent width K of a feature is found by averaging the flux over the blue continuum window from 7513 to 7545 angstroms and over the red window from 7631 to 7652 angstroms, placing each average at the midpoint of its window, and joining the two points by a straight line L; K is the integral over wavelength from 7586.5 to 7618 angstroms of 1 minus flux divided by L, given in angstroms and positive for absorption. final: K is 1.4 angstroms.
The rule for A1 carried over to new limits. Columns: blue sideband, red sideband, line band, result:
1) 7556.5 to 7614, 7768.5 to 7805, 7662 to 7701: 0.02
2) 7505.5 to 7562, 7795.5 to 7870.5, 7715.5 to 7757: 0.03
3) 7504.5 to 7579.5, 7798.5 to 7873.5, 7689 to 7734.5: 0.04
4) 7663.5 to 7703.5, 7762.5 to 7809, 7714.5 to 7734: -0.03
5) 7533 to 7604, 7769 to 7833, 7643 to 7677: 0.03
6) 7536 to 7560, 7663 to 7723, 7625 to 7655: -0.02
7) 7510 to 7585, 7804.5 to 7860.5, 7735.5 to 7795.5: 0.04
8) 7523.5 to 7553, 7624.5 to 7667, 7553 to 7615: 0.01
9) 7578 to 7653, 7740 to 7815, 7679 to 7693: -0.02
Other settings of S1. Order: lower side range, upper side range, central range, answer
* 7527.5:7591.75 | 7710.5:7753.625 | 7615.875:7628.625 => -0.04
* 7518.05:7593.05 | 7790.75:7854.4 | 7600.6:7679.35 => 2.13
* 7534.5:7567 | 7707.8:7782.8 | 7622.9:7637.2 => -0.07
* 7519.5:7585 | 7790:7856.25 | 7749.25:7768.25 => 0.49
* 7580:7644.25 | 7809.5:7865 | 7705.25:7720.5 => -0.17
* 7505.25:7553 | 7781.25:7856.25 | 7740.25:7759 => 0.64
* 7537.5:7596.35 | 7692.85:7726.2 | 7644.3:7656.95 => -0.44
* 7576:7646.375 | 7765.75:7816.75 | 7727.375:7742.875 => 0.16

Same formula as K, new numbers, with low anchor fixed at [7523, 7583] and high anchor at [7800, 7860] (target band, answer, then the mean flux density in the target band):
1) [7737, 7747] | 0.3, 7.88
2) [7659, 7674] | 1.1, 7.59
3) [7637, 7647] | 0.0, 8.21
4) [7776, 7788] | 0.7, 7.66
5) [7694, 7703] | 0.8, 7.43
